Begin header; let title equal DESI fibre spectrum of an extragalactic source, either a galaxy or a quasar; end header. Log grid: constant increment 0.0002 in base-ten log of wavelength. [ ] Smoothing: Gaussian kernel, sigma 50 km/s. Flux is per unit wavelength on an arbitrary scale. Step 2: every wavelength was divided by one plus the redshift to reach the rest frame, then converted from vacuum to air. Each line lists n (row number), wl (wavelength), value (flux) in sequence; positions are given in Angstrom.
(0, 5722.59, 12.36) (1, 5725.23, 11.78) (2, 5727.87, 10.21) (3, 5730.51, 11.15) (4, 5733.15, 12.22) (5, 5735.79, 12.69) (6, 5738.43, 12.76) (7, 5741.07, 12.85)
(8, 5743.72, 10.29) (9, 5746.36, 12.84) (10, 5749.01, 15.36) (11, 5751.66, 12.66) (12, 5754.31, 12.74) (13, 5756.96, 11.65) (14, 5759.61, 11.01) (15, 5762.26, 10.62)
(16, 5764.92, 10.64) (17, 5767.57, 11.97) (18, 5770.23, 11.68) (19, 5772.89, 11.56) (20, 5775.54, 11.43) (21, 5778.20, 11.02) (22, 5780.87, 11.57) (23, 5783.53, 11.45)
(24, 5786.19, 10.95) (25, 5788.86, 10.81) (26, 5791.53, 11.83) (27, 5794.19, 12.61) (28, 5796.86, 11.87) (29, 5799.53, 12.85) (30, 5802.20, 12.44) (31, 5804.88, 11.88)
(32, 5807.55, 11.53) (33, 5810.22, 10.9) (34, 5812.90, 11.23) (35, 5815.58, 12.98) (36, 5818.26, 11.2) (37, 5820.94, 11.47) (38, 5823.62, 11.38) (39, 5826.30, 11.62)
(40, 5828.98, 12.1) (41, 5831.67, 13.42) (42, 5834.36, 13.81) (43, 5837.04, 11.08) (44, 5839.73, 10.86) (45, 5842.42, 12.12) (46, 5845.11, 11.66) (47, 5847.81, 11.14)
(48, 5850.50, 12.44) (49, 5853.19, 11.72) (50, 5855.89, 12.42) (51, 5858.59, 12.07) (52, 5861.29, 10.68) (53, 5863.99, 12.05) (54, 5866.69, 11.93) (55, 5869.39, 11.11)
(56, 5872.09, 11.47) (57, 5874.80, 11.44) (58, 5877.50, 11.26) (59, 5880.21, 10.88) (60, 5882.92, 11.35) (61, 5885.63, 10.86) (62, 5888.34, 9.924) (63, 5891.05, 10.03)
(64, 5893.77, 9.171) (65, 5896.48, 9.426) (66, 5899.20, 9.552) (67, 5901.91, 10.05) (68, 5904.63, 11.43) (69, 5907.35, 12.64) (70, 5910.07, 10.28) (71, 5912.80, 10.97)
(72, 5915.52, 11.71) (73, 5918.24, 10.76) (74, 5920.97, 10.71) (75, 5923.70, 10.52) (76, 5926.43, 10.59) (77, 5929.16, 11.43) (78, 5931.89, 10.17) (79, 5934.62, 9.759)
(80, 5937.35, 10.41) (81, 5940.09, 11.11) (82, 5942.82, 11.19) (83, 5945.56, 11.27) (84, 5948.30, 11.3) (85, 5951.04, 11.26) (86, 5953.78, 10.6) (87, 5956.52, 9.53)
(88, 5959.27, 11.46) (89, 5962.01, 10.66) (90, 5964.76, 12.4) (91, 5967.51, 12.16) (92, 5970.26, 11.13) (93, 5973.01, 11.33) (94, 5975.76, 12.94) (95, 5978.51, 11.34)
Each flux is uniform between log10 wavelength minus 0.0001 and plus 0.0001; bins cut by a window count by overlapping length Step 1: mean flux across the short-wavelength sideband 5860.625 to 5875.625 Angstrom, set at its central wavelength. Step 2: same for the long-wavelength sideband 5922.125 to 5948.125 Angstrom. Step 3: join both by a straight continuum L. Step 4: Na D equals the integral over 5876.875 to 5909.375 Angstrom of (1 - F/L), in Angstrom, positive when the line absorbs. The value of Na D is 2.0 Angstrom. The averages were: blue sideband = 11.5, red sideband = 10.7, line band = 10.5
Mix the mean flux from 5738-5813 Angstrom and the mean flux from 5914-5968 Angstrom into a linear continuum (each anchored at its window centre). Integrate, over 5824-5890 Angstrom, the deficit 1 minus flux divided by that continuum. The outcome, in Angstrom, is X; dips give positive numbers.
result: -1.4 Angstrom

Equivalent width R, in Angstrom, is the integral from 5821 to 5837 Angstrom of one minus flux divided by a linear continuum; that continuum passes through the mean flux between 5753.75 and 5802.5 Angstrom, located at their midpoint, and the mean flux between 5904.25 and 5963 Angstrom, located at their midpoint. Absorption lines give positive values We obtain -1.3 Angstrom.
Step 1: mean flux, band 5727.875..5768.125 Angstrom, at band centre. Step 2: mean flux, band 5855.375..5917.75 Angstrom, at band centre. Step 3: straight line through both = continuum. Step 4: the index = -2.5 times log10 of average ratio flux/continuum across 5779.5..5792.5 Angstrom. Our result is 0.04 mag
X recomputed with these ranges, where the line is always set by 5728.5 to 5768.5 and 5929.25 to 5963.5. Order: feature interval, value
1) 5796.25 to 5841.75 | -1.3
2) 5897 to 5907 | 0.5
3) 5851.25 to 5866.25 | -0.6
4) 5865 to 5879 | -0.2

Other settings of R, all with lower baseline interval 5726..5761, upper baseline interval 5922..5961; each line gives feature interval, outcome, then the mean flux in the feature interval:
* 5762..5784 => 1.1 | 11.4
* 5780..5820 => 0.1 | 11.7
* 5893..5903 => 1.4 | 9.57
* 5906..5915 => -0.3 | 11.3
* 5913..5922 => -0.1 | 11.1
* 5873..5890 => 0.4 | 10.9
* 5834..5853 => -0.5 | 11.8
